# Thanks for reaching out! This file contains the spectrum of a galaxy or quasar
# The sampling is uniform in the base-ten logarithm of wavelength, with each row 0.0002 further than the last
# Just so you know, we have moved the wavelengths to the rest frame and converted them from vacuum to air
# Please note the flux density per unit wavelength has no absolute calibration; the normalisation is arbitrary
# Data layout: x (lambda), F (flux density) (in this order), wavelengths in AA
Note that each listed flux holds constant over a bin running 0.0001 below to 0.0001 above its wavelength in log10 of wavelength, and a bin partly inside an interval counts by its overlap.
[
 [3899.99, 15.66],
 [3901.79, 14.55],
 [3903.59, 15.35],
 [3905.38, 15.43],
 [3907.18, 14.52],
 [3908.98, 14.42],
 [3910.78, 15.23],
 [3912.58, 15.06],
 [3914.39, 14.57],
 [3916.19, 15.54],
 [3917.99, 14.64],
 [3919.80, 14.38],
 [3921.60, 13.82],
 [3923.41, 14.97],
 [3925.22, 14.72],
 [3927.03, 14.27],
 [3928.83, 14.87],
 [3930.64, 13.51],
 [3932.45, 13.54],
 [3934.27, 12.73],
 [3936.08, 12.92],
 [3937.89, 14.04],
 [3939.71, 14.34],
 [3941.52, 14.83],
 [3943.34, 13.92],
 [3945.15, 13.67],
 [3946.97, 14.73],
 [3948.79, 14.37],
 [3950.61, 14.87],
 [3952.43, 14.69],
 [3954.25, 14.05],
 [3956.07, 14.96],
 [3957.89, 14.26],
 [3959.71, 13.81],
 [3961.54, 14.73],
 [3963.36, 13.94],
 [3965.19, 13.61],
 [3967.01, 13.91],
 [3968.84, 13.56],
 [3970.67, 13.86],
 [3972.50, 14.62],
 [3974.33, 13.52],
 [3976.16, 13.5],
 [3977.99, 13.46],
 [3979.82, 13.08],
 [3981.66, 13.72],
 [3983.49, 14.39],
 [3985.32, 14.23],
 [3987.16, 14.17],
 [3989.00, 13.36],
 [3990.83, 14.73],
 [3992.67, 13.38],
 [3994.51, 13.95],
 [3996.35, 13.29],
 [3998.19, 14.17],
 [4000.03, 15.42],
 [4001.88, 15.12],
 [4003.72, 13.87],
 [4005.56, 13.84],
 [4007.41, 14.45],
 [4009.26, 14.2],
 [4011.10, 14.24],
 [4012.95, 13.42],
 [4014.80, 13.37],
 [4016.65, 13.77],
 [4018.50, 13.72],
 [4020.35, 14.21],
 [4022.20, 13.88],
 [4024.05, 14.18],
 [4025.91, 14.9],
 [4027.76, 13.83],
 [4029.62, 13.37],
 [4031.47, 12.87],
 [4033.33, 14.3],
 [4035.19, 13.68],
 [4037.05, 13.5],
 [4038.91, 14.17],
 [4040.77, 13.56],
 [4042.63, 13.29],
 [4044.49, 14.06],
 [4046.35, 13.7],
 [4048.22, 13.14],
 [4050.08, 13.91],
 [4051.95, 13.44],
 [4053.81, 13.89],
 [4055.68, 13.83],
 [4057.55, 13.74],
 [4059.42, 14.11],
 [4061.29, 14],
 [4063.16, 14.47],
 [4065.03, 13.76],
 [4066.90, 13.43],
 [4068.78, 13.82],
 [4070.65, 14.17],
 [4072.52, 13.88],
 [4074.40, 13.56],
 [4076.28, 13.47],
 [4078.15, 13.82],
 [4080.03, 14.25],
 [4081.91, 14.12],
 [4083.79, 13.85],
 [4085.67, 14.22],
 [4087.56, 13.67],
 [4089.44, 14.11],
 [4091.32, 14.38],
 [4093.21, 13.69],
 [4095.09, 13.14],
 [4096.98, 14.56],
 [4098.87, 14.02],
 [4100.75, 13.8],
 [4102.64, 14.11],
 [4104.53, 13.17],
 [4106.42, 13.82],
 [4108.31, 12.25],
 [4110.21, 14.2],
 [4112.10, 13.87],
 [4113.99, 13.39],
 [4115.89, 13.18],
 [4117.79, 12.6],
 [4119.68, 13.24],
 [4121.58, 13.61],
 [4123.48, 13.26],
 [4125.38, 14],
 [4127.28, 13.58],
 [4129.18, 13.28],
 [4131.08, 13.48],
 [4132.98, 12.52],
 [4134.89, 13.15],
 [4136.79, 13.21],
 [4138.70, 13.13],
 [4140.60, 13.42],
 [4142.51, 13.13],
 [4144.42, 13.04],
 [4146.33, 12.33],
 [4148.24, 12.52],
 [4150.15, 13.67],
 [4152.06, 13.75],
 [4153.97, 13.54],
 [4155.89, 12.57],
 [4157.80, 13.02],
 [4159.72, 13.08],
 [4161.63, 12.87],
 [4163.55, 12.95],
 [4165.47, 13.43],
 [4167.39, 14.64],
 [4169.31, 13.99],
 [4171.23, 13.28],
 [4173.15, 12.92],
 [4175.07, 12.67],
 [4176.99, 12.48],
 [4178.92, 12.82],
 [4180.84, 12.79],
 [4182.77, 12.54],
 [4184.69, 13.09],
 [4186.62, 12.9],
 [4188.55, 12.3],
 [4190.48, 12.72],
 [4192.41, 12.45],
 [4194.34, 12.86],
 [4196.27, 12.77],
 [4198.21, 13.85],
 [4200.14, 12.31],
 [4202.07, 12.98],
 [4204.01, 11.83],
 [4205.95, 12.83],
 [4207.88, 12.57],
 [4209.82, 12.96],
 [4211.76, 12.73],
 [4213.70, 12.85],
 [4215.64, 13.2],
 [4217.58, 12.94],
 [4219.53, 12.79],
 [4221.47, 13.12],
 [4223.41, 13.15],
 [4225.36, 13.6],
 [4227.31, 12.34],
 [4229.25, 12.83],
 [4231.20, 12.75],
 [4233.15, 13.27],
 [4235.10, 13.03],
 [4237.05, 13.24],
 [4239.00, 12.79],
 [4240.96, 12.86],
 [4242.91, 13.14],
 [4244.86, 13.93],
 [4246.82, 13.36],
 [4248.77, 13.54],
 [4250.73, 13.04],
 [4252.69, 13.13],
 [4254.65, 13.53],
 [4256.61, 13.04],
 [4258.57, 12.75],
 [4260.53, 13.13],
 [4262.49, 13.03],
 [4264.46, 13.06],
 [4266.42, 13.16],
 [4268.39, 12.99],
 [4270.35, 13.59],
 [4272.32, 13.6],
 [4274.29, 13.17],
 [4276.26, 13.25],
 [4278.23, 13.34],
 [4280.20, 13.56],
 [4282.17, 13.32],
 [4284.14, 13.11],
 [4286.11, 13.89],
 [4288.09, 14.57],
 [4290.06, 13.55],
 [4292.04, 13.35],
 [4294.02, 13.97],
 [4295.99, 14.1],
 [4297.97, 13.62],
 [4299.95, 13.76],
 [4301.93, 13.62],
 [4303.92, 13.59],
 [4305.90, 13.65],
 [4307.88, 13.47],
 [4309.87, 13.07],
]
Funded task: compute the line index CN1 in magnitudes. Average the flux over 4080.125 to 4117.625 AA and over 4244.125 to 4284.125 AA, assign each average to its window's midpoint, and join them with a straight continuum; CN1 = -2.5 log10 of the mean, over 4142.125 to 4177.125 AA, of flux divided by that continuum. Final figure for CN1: 0.033 mag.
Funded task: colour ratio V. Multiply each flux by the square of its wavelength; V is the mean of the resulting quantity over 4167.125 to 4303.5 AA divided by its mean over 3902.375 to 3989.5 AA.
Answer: 1.07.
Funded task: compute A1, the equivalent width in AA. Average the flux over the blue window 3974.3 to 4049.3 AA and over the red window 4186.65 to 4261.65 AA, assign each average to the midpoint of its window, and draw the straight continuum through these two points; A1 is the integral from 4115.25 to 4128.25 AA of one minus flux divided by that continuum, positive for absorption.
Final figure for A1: 0.0 AA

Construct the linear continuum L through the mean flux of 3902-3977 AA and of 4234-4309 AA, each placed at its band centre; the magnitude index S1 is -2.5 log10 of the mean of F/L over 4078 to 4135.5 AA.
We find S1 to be 0.02 mag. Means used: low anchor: 14.3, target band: 13.6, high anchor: 13.4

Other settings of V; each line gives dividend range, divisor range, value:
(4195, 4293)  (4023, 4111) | 1.04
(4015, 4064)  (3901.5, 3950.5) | 1.02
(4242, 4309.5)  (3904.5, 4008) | 1.11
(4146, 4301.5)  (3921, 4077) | 1.05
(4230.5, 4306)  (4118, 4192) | 1.08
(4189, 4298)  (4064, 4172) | 1.03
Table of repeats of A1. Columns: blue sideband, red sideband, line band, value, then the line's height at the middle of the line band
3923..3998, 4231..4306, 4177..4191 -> 0.9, 13.6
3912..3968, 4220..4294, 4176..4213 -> 2.0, 13.5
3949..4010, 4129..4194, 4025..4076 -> -0.4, 13.7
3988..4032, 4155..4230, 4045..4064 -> -0.1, 13.7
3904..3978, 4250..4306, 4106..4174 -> 2.5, 13.8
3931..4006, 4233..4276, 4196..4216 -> 0.8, 13.3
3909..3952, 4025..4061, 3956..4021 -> 0.2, 14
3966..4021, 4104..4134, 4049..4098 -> -1.2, 13.6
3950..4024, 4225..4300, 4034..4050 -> 0.3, 13.9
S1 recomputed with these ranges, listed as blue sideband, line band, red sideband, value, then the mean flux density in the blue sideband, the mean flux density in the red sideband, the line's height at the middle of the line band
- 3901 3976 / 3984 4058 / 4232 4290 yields 0.011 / 14.3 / 13.3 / 14.1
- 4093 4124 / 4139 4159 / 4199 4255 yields 0.020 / 13.5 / 13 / 13.3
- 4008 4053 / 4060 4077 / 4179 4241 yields -0.021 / 13.8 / 12.9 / 13.6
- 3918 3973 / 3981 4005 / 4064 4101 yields -0.006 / 14.2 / 13.9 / 14.1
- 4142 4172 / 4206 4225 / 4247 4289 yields 0.028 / 13.2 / 13.3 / 13.3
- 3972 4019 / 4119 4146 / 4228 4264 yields 0.019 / 14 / 13.1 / 13.5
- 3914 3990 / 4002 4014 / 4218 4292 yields -0.010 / 14.1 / 13.2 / 13.9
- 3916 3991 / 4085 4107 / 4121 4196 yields -0.039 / 14.1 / 13.1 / 13.4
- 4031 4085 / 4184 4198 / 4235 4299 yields 0.062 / 13.8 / 13.4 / 13.5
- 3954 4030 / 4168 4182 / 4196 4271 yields 0.019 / 14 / 13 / 13.3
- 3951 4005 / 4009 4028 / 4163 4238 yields -0.010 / 14.1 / 12.9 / 13.9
